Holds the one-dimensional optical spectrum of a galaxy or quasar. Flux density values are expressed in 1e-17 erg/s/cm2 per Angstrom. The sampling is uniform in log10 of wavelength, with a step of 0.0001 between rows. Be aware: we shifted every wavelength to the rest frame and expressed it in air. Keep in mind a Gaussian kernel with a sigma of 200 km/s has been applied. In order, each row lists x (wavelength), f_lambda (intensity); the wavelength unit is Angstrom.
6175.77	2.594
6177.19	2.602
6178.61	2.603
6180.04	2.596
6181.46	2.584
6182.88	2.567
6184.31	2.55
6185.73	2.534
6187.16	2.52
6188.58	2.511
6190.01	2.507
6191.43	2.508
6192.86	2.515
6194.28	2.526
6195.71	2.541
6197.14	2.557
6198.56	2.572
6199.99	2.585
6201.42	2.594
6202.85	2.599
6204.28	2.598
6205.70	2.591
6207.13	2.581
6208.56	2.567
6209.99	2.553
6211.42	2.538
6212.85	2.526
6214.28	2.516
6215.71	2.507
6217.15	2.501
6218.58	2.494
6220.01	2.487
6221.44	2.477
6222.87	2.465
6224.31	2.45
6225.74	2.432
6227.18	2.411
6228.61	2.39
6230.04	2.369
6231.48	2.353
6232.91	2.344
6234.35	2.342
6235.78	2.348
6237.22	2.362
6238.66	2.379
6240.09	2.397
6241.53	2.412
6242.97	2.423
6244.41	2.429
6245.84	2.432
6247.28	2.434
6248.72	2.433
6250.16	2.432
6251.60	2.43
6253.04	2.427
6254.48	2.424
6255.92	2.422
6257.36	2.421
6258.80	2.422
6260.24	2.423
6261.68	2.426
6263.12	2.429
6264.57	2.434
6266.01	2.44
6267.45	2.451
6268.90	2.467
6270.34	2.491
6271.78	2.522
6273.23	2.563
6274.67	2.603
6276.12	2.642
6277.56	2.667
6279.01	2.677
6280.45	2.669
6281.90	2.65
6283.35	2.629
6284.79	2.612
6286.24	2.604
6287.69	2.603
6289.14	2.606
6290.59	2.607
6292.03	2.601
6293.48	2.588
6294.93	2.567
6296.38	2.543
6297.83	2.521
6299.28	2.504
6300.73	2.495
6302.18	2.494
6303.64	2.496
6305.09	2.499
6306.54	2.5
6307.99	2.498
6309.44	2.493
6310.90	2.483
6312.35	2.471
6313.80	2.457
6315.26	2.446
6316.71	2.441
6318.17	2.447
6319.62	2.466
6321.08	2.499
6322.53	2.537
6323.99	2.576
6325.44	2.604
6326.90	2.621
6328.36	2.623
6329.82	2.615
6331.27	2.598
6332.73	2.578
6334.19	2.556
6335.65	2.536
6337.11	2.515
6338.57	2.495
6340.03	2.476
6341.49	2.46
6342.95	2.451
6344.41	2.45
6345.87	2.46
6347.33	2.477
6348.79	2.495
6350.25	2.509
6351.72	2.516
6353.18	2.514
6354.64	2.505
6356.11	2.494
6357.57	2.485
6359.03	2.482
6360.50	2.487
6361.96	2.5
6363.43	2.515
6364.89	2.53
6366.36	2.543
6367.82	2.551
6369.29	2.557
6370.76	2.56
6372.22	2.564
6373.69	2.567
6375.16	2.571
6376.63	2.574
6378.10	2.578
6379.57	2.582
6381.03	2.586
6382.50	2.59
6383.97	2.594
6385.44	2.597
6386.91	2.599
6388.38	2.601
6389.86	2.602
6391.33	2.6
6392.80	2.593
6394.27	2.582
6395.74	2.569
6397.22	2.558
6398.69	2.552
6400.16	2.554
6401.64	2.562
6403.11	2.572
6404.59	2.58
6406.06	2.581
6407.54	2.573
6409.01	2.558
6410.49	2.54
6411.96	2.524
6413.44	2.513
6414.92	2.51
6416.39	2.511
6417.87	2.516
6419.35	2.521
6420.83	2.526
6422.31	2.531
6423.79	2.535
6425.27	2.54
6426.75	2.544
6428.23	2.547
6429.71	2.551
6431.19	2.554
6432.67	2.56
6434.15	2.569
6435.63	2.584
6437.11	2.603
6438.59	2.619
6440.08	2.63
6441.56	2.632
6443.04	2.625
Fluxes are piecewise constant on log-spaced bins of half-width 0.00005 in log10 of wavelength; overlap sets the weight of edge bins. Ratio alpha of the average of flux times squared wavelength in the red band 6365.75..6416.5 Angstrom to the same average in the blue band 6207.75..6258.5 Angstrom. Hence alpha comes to 1.11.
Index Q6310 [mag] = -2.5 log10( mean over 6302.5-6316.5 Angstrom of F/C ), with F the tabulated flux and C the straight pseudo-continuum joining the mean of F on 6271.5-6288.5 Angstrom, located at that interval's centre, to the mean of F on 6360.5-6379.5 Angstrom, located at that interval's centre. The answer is 0.05 mag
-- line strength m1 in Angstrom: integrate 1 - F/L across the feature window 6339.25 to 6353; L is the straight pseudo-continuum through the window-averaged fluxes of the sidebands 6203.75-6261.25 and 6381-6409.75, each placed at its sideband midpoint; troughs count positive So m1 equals 0.3 Angstrom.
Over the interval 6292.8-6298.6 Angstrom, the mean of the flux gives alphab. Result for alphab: 2.55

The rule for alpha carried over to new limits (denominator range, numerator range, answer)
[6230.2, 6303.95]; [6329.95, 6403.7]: 1.05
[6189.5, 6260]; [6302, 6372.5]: 1.05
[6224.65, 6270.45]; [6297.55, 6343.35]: 1.07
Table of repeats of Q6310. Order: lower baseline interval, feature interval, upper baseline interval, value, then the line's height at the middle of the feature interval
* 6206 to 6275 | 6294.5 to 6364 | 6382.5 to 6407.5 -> 0.007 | 2.52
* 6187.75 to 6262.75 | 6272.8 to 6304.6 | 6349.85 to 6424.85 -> -0.037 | 2.5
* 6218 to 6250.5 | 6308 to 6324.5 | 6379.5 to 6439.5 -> 0.000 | 2.48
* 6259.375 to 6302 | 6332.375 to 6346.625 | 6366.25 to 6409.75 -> 0.030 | 2.56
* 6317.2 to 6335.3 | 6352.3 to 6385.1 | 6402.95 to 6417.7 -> 0.003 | 2.55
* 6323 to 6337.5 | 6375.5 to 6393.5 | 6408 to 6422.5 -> -0.019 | 2.55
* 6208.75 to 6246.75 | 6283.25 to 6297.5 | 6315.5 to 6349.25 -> -0.045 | 2.49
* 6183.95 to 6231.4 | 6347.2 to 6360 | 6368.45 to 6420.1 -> 0.024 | 2.55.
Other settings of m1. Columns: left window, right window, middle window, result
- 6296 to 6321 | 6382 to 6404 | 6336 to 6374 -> 0.5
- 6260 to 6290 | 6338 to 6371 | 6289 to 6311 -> 0.1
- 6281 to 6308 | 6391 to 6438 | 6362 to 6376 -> 0.0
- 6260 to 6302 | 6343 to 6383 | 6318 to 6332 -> -0.1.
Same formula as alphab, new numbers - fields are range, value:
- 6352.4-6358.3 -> 2.5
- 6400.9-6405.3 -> 2.57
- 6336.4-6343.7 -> 2.48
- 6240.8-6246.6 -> 2.42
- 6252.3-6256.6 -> 2.42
